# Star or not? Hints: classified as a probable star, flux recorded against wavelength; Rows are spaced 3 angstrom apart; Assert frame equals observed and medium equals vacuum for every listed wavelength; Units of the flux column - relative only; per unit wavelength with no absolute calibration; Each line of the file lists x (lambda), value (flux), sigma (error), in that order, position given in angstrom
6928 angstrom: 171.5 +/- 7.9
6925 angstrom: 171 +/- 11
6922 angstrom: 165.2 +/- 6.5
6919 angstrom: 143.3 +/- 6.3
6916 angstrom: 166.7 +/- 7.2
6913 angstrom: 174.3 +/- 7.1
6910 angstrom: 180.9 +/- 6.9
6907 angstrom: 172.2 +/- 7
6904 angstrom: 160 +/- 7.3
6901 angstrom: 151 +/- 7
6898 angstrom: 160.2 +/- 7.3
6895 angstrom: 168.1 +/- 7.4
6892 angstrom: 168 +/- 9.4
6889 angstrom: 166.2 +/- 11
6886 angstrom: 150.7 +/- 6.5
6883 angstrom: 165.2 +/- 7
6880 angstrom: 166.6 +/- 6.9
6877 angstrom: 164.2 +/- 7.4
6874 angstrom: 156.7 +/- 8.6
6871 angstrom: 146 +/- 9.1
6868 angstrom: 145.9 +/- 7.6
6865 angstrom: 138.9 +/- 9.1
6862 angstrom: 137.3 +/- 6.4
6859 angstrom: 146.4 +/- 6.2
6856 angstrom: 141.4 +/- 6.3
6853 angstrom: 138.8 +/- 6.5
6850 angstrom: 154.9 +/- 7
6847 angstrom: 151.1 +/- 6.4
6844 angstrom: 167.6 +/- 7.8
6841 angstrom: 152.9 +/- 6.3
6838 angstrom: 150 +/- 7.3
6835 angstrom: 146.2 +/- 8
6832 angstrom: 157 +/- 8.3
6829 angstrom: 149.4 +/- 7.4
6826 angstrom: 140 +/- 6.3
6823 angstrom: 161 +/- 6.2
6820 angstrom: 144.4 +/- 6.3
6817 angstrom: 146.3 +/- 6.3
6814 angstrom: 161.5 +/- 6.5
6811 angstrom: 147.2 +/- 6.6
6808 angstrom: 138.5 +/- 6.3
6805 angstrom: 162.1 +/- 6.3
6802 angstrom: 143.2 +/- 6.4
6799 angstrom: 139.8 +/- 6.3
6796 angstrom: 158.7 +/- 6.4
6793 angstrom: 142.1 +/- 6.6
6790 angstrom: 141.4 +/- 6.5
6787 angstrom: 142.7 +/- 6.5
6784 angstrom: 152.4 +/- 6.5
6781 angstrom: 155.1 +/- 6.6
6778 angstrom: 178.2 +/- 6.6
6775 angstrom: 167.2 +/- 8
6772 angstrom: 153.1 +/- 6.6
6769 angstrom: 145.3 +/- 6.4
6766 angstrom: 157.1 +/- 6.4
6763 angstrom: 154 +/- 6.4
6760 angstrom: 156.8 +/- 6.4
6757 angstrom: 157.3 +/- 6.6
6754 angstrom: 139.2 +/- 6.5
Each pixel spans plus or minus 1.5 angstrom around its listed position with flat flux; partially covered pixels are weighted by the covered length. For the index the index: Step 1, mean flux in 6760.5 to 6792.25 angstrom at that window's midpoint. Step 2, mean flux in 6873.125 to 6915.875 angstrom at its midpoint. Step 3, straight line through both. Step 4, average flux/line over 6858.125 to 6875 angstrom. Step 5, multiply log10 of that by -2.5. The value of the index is 0.124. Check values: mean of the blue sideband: 154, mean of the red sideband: 165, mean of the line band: 145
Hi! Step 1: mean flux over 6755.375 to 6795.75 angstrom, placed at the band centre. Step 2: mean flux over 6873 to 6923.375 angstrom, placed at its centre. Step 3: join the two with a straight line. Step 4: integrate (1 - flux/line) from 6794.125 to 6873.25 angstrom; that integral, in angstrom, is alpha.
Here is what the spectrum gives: 4.9 angstrom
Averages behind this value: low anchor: 154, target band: 149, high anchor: 164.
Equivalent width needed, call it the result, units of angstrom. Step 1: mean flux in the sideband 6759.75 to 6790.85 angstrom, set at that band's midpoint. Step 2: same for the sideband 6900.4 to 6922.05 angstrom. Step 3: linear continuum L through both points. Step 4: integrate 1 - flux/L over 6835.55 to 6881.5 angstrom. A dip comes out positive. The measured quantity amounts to 3.0 angstrom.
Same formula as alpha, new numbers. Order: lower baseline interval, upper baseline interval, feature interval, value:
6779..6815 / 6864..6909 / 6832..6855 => 0.37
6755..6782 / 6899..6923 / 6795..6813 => 1.26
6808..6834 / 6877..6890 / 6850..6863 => 1.18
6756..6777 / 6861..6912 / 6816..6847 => 1.23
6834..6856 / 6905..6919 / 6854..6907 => 1.94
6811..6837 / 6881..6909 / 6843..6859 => 0.55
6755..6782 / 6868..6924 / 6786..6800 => 1.19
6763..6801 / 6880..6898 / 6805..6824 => 0.67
